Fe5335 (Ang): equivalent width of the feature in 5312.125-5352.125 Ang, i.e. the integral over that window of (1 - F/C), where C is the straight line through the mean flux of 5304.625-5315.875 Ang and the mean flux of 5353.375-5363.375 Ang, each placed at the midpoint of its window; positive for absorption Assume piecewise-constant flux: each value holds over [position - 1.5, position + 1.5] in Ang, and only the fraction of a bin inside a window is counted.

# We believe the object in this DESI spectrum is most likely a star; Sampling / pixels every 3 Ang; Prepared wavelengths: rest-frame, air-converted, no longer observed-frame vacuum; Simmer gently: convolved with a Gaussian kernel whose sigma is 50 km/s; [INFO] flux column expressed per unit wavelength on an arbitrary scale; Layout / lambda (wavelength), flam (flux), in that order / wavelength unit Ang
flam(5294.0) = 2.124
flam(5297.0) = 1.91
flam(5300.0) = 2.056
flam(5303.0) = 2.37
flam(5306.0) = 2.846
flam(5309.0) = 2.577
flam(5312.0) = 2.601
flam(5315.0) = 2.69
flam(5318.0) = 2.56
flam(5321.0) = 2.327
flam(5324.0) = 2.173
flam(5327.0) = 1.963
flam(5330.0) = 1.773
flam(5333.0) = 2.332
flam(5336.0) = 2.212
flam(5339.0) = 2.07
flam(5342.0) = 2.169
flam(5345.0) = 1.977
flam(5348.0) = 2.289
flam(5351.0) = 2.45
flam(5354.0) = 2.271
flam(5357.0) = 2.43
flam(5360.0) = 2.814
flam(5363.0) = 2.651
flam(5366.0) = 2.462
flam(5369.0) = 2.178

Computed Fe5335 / 5.81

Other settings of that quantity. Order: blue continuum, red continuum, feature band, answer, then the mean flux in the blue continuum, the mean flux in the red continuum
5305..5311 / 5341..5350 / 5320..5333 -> 1.9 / 2.69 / 2.16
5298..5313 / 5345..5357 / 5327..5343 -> 1.8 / 2.47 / 2.3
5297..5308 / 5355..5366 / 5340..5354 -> 1.8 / 2.36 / 2.59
